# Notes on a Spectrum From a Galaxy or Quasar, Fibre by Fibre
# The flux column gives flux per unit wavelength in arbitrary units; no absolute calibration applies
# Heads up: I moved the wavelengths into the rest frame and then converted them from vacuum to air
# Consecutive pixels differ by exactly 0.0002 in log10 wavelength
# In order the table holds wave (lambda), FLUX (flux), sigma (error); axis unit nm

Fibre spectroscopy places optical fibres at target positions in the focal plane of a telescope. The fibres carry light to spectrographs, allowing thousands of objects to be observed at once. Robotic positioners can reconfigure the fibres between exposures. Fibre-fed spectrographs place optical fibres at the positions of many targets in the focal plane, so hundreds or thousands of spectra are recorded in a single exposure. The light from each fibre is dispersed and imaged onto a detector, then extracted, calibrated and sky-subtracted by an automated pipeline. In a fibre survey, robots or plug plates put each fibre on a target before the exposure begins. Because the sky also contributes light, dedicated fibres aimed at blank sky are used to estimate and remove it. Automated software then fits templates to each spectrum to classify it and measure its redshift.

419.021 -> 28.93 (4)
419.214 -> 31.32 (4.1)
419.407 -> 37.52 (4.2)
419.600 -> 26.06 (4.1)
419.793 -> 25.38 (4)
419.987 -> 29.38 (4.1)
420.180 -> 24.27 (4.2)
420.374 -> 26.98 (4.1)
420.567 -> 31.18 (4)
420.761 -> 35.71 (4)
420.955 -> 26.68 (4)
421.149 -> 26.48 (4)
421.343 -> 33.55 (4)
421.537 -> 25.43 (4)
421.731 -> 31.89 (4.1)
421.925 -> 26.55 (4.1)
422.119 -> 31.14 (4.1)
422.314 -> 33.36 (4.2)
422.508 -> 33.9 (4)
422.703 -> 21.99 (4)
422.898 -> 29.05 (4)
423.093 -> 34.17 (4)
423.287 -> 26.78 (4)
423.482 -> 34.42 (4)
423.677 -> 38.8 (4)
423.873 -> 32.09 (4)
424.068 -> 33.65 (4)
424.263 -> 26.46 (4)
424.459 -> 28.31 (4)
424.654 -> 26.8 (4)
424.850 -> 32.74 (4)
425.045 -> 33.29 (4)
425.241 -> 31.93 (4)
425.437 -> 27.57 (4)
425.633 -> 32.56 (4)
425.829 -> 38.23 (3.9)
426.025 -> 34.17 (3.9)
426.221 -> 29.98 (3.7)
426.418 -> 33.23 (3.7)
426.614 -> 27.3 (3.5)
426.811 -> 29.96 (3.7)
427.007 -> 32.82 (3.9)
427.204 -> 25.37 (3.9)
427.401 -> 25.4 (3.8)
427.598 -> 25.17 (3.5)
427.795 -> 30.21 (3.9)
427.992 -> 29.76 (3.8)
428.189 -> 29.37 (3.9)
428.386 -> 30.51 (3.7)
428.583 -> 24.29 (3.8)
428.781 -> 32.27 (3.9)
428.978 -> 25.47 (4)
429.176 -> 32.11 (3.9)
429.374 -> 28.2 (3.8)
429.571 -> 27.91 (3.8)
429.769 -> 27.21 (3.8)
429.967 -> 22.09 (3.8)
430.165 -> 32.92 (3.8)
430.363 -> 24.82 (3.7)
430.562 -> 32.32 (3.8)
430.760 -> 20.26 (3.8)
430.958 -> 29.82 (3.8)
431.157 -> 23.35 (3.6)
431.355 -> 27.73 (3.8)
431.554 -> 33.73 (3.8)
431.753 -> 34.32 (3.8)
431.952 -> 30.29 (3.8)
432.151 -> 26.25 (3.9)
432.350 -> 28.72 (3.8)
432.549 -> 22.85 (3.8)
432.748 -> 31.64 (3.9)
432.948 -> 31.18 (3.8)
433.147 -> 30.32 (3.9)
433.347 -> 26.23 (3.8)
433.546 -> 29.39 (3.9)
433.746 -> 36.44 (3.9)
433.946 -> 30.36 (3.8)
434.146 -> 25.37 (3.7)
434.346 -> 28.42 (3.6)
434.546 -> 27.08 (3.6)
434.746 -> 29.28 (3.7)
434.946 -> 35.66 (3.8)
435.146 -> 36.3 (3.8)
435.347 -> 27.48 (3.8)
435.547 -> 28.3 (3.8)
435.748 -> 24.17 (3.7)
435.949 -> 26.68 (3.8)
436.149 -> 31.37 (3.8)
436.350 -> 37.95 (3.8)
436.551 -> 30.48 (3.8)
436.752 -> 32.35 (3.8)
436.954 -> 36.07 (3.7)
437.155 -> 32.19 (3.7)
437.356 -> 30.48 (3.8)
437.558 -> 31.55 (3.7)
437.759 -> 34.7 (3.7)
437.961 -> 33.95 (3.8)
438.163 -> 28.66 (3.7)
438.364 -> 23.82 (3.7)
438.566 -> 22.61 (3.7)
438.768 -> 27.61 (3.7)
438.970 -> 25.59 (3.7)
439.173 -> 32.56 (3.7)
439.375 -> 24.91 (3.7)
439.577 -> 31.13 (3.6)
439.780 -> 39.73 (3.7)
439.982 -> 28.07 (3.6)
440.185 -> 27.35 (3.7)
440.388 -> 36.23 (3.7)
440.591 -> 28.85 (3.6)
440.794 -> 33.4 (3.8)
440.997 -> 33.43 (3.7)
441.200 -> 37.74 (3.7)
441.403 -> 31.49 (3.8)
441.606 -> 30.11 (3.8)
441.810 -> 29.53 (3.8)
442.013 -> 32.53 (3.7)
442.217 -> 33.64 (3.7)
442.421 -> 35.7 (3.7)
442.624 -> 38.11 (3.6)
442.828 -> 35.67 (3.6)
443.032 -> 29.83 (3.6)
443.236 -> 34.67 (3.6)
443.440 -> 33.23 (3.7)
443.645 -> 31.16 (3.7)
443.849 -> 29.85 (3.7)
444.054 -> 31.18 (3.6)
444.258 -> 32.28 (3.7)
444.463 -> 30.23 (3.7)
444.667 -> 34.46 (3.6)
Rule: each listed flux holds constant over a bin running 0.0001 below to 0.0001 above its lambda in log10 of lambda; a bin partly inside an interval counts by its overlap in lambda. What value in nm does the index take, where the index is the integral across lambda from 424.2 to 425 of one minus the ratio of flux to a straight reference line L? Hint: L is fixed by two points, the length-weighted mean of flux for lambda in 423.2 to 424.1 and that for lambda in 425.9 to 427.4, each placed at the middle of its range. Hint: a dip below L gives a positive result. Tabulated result 0.08 nm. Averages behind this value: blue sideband 33.2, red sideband 30.2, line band 29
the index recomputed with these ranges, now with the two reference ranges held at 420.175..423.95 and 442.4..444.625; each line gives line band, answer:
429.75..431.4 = 0.246 nm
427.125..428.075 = 0.117 nm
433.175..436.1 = 0.220 nm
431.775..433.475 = 0.154 nm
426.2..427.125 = 0.009 nm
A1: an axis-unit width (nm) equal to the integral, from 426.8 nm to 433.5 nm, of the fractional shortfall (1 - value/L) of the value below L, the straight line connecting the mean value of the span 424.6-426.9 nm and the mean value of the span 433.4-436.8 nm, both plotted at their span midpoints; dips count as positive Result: 0.57 nm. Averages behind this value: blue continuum 31.6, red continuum 30.3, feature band 28.4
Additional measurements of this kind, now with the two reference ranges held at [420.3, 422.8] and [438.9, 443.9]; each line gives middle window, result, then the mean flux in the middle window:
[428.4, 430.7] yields 0.19 nm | 28.1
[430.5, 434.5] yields 0.28 nm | 28.9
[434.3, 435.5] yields 0.03 nm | 30.7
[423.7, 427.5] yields -0.08 nm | 30.8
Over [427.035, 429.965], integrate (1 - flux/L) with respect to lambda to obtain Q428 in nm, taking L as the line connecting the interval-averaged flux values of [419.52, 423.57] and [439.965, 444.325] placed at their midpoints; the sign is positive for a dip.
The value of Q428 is 0.23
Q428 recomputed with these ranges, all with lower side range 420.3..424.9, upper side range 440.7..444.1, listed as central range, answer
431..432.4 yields 0.104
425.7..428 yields 0.054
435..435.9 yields 0.079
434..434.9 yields 0.107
